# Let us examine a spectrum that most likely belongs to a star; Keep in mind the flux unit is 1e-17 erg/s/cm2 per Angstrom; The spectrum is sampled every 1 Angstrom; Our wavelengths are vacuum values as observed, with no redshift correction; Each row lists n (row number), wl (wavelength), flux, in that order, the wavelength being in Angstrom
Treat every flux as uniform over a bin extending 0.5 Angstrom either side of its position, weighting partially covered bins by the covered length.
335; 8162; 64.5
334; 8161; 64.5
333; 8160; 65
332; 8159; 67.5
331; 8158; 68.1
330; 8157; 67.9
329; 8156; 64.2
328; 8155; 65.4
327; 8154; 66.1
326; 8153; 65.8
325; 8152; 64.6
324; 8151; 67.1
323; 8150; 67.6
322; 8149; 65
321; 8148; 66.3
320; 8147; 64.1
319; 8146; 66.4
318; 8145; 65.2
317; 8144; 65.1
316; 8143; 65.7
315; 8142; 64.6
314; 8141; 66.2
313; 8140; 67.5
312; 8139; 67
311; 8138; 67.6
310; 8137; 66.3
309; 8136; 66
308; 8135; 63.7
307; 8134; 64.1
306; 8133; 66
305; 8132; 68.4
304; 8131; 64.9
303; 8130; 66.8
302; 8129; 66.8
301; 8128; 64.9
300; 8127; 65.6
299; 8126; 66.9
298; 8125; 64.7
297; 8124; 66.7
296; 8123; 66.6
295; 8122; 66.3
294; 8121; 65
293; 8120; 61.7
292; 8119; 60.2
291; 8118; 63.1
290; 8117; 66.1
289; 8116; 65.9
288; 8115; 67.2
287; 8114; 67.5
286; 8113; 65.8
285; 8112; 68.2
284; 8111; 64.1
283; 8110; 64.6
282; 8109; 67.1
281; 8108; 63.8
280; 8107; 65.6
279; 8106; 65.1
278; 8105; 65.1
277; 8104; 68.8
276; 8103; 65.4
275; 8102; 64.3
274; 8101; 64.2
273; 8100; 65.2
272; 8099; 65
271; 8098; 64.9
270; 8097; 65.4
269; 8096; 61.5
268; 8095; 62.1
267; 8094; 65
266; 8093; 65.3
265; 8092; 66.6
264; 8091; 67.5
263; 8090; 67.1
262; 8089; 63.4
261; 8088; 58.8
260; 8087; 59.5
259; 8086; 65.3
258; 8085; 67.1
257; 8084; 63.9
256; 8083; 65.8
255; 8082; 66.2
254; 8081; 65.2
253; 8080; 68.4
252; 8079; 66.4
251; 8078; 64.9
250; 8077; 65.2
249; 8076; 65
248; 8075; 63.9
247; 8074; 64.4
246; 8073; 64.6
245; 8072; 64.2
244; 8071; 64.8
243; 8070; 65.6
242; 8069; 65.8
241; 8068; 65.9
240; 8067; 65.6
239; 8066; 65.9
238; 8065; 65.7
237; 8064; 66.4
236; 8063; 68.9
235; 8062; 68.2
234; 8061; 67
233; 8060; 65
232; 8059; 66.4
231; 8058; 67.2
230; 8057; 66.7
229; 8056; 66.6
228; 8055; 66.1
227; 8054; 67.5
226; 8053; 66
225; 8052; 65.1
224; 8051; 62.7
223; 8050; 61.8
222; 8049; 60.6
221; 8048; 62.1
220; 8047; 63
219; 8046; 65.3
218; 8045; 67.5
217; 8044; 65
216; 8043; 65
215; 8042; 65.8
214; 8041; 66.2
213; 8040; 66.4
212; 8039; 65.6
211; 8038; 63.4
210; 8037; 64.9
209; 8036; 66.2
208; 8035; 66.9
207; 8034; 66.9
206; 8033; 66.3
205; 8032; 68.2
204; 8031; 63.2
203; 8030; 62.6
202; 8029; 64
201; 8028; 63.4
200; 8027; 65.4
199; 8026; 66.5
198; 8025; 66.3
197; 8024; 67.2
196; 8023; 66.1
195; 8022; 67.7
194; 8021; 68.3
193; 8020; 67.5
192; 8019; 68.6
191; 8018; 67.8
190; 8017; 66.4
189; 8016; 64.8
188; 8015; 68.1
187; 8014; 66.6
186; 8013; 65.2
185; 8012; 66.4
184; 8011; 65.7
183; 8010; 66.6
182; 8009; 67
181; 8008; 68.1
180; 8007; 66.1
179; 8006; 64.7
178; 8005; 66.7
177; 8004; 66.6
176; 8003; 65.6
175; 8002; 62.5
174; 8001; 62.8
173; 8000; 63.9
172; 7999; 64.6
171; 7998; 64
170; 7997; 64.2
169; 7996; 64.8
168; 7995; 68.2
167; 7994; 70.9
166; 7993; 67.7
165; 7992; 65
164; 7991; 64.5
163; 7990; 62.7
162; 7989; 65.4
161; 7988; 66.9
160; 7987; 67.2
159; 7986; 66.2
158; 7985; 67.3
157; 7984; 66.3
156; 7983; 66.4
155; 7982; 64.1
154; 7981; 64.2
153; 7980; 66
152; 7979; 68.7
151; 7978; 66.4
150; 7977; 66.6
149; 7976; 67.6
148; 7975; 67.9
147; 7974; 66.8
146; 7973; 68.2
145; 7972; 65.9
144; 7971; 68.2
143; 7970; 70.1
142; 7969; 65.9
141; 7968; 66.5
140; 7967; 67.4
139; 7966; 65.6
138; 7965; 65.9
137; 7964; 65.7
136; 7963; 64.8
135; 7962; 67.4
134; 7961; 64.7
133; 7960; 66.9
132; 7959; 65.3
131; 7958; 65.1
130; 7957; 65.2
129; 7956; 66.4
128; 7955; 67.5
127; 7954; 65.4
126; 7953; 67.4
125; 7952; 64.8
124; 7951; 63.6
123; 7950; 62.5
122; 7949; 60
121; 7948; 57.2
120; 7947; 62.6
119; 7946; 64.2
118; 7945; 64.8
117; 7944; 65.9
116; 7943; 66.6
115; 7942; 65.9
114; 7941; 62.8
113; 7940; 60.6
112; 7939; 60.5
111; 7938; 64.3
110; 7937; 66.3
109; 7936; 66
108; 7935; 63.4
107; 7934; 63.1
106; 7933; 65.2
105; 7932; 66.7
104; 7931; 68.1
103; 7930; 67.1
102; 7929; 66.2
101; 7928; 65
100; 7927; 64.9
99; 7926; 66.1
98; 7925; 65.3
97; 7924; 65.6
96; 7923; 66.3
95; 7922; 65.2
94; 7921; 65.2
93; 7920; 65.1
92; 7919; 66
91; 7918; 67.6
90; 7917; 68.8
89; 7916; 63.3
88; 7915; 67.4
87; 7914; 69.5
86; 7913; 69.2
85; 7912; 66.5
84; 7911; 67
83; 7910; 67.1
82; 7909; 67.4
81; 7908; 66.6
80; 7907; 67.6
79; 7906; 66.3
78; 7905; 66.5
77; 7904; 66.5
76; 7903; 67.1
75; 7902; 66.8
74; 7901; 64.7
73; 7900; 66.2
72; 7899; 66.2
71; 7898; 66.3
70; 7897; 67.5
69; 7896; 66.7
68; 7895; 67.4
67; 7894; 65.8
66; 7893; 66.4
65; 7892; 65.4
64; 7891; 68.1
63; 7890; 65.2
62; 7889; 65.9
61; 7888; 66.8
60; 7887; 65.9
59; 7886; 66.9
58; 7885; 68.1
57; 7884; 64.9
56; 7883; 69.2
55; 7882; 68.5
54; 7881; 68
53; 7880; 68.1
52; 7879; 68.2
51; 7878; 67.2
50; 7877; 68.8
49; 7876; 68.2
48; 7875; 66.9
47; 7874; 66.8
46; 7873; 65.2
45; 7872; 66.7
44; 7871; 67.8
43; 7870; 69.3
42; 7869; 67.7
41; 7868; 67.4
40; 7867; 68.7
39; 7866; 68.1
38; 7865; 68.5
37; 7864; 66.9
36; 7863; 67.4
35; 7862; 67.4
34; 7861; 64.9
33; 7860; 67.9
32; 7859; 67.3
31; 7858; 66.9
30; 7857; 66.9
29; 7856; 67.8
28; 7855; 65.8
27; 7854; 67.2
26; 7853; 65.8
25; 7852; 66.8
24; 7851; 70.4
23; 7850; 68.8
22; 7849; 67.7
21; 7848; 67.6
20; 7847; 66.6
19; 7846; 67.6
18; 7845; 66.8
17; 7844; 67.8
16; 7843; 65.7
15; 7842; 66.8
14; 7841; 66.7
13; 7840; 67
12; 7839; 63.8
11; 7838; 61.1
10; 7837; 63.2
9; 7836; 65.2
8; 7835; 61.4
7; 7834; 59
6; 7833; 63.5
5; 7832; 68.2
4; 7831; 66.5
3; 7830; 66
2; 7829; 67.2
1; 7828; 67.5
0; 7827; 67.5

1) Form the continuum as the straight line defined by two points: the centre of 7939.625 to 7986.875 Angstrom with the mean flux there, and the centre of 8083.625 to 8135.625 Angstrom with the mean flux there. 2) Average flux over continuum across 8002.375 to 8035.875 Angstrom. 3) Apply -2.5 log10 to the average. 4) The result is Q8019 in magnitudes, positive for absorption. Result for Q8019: -0.01 mag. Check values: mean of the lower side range 65.6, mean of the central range 66.3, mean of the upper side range 65.1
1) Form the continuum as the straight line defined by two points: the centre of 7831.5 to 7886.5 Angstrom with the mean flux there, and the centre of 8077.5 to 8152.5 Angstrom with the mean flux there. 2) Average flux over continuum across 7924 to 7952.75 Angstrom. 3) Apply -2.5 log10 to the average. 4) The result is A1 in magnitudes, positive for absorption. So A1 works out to 0.03 mag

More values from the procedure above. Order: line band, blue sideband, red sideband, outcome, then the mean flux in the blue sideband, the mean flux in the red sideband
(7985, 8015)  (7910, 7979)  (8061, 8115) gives 0.00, 65.7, 65.3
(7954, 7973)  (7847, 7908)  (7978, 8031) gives 0.00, 67.1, 65.9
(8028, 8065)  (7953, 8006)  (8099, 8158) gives 0.01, 66.1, 65.7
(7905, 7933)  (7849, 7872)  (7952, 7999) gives 0.01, 67.5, 66.3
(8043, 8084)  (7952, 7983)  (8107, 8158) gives 0.01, 66.4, 65.7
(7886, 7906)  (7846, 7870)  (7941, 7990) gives 0.01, 67.5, 65.7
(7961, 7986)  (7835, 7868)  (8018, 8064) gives -0.01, 66.7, 65.7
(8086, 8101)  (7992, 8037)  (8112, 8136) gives 0.03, 66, 65.5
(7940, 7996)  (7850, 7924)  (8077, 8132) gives 0.01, 67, 65.2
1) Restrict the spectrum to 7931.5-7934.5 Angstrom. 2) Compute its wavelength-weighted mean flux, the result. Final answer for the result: 65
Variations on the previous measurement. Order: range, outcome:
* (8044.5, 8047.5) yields 65.3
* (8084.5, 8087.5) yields 64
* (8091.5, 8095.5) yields 64.8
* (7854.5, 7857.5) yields 66.8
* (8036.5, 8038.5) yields 64.2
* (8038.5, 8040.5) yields 66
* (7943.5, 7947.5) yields 64.4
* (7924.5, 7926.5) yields 65.7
